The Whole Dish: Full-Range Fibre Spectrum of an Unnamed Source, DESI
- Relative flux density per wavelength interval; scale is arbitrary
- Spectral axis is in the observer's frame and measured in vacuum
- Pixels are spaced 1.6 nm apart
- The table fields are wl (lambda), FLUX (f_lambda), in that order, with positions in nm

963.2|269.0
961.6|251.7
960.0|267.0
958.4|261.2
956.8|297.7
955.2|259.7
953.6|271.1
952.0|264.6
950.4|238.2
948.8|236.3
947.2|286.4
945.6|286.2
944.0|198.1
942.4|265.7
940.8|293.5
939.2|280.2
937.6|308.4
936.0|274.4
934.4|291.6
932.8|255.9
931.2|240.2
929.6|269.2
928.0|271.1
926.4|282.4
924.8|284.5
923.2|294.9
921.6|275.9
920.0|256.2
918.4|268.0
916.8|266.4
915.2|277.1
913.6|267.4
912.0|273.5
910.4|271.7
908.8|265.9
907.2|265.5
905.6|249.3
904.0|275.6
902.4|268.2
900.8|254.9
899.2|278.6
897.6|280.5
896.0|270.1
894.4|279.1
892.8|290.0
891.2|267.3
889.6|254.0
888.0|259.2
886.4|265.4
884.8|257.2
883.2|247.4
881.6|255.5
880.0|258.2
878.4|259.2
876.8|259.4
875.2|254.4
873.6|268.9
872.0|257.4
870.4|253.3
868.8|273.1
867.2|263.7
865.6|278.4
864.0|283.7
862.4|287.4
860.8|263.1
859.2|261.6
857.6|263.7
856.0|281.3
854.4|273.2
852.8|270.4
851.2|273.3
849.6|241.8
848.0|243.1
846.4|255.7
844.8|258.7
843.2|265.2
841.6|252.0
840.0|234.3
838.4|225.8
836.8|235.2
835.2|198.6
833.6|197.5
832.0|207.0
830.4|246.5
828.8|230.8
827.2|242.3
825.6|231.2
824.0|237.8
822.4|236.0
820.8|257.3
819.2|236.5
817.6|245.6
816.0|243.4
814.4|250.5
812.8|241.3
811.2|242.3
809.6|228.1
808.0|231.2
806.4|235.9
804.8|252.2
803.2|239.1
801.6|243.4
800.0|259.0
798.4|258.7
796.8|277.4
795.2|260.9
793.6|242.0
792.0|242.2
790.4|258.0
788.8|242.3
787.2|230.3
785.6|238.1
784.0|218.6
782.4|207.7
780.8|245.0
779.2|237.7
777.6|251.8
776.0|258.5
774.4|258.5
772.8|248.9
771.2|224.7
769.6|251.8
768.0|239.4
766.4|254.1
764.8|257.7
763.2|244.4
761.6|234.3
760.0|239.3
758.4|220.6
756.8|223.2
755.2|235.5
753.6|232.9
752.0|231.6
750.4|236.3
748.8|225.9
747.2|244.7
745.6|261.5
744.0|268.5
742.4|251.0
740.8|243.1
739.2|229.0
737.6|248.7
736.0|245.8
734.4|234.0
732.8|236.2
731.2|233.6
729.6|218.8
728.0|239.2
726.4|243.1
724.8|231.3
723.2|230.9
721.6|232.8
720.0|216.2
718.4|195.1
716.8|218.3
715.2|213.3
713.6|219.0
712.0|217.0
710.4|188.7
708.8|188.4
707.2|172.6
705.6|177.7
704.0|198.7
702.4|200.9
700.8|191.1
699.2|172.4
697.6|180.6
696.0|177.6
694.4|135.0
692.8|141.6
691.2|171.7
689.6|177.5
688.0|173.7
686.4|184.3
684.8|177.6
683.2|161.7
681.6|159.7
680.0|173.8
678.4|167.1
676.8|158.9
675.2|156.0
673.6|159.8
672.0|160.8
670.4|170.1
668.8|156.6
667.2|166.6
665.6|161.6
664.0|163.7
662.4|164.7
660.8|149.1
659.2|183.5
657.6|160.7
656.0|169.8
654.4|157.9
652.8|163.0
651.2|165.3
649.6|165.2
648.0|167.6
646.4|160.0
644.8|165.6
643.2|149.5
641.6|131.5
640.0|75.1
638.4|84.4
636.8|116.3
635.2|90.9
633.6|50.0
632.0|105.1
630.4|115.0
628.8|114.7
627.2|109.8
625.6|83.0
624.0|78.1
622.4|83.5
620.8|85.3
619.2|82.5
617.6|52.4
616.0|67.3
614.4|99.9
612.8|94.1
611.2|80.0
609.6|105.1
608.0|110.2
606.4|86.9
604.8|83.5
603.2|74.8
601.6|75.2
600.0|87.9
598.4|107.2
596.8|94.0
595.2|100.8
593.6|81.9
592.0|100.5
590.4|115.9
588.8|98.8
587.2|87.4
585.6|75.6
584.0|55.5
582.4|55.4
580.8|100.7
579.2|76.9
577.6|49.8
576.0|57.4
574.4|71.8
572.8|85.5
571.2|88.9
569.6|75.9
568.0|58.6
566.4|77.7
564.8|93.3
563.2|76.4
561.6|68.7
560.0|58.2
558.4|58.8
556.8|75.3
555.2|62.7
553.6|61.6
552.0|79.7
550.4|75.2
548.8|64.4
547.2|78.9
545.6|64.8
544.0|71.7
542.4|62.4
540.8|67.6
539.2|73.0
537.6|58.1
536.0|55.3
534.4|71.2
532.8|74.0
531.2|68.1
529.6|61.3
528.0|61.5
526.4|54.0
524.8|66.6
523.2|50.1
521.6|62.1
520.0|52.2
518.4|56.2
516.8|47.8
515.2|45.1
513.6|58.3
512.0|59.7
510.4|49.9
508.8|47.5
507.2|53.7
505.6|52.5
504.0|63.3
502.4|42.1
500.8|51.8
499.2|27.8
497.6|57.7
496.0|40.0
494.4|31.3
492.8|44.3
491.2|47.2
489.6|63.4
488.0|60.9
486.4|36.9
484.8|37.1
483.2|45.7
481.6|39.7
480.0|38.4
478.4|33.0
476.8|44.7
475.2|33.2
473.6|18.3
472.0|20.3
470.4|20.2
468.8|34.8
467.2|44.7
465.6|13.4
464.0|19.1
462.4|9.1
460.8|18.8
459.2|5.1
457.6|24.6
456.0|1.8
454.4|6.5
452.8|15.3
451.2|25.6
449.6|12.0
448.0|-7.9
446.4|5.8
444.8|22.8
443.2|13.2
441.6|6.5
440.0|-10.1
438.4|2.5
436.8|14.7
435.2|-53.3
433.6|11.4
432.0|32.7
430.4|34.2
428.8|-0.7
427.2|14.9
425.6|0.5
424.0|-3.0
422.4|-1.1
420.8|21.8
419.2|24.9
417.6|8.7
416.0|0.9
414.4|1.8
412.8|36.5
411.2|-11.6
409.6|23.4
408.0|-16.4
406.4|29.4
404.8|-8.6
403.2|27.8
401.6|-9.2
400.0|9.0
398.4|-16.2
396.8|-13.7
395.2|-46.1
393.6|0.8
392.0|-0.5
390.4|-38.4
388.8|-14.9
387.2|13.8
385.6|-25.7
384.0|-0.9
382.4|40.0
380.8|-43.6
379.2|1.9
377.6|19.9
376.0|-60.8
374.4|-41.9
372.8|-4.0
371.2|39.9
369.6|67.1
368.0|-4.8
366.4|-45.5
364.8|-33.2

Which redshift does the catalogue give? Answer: 0.61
